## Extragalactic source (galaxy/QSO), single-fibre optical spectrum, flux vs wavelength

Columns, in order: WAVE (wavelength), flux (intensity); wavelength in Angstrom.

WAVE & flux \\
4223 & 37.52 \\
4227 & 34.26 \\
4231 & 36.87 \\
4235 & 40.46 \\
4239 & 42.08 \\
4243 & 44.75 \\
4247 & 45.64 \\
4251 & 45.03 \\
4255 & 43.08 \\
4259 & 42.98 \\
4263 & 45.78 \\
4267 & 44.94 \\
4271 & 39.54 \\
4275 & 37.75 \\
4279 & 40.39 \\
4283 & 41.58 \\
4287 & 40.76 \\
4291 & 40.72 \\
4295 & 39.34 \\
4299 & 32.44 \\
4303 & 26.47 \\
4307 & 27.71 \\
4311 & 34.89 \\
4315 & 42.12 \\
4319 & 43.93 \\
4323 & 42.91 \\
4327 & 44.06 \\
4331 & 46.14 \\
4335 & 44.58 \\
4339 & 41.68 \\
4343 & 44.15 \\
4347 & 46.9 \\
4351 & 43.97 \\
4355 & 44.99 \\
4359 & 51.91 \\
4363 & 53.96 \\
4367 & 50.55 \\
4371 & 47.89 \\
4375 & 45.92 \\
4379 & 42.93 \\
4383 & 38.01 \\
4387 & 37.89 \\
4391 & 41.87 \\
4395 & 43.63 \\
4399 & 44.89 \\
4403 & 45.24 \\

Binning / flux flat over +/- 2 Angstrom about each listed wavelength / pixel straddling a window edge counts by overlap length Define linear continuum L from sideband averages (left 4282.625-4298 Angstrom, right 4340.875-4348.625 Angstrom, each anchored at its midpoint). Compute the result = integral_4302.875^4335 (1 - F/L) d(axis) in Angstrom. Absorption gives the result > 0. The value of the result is 2.5 Angstrom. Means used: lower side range 40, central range 39.6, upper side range 45.4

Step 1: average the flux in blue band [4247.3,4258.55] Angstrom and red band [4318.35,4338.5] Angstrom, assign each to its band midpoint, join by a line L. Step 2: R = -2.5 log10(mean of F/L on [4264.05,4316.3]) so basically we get 0.17 mag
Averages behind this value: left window 44.1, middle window 37.7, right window 44.2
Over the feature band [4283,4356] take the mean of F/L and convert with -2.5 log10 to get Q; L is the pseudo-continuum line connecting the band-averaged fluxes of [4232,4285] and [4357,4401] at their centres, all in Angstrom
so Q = 0.09 mag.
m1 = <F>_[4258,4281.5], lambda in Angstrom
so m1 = 41.8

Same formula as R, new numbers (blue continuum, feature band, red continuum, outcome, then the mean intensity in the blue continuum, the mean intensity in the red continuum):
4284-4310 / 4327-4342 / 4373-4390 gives -0.172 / 34.9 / 41.2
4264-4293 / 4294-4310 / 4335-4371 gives 0.345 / 41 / 47.1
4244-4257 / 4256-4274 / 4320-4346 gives 0.037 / 44.6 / 44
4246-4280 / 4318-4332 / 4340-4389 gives 0.010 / 42.8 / 45.7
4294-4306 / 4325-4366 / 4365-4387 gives -0.177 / 31.8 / 44.4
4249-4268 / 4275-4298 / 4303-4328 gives 0.034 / 44.3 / 38.1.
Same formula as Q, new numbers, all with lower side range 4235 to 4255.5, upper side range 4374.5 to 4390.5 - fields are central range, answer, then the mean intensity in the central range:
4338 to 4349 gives -0.07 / 44.5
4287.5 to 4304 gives 0.19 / 35.8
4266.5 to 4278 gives 0.08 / 40.2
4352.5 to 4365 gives -0.21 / 50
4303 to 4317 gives 0.25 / 33.7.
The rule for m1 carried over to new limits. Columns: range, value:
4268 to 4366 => 41.5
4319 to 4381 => 46.1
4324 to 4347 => 44.3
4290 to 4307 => 33.6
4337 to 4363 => 46.2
